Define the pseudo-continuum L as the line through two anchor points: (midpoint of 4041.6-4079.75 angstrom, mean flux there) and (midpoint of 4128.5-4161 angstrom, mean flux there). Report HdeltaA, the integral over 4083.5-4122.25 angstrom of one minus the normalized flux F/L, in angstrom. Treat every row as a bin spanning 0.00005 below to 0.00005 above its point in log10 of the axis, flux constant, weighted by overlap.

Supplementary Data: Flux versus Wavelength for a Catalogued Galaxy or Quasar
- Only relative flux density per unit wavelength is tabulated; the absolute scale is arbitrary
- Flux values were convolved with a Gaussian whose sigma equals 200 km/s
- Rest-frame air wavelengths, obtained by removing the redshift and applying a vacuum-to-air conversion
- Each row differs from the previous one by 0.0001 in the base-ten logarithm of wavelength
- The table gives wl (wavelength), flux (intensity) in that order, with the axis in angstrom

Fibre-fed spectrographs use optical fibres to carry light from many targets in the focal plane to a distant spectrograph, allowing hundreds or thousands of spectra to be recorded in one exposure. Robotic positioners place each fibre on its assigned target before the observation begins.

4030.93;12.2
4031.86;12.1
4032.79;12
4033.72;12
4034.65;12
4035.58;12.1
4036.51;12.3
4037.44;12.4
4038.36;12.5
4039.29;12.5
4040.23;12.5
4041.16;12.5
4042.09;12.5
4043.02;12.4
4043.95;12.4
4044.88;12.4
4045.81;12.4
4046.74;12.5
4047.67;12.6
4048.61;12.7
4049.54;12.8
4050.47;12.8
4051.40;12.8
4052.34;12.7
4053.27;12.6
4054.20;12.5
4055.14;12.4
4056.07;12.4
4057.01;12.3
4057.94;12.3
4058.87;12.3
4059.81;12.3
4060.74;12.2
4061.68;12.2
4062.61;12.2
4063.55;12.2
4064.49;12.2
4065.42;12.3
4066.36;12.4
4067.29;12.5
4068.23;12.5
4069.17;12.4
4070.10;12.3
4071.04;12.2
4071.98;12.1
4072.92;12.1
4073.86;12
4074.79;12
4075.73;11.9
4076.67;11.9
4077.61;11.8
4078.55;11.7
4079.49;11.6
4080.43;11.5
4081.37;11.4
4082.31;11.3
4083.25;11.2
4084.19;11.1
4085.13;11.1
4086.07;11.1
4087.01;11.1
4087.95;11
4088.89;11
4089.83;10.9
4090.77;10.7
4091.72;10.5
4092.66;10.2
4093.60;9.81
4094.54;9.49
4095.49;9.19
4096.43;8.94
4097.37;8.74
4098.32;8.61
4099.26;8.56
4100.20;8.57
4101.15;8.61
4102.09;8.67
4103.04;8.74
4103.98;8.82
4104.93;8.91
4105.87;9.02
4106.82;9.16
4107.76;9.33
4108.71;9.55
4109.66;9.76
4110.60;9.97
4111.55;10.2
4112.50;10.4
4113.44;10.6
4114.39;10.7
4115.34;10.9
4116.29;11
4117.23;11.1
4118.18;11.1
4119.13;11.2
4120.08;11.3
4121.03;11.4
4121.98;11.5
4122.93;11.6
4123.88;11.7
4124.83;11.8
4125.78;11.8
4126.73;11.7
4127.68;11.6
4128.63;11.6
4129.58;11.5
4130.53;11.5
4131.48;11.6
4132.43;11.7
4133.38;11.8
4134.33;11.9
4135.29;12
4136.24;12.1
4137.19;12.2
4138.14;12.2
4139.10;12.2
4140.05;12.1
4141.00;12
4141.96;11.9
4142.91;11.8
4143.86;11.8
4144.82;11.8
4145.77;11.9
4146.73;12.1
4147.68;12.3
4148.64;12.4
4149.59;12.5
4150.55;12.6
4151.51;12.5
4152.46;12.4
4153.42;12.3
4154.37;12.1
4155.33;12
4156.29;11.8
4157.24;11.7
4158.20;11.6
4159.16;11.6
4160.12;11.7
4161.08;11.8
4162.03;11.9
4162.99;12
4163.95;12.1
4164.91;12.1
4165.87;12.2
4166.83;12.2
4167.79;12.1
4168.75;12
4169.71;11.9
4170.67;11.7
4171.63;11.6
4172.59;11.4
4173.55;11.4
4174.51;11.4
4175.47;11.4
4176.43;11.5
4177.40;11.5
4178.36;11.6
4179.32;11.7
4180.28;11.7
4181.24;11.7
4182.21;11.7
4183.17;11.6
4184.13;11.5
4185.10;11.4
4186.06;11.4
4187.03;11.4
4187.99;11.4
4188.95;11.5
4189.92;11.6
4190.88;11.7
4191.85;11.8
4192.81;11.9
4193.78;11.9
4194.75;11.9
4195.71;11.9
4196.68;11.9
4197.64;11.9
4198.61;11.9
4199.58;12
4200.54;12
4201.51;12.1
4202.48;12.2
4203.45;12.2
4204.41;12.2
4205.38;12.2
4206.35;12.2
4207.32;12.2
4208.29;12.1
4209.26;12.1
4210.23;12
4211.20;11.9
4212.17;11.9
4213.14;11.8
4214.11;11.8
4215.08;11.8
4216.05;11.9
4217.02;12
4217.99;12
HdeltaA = 6.65 angstrom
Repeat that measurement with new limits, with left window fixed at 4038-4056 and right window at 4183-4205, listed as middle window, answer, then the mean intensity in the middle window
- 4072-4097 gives 2.7 angstrom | 11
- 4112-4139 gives 1.5 angstrom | 11.5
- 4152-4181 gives 0.3 angstrom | 11.8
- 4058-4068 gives 0.1 angstrom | 12.3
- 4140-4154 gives -0.1 angstrom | 12.2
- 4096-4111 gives 4.0 angstrom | 9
